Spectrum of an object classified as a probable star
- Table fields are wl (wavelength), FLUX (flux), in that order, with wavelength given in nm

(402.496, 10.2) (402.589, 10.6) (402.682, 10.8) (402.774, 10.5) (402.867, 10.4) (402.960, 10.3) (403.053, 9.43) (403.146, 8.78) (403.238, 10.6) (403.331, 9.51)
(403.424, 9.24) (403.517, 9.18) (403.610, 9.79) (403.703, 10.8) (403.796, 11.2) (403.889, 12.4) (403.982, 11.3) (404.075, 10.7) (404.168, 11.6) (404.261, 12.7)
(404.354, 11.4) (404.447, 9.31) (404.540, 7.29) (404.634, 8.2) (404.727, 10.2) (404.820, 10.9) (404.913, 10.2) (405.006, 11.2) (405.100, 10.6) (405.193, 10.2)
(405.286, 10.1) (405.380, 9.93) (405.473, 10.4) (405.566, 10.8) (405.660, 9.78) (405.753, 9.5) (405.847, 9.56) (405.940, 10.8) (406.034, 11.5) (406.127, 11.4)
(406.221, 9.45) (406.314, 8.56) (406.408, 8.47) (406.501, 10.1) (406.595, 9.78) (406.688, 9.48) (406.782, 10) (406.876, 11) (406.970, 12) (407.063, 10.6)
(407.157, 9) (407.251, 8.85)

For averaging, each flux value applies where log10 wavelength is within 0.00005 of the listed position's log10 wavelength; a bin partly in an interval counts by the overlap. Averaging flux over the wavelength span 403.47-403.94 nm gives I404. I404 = 10.7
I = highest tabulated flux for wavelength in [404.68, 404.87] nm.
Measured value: 10.9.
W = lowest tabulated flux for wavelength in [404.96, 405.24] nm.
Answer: 10.2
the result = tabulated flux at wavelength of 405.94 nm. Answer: 10.8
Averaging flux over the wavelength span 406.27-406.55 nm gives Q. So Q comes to 9.05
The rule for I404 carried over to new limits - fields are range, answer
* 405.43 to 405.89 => 10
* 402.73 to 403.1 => 10.1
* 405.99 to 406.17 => 11.5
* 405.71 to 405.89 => 9.5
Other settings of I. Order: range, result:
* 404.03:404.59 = 12.7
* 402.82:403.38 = 10.6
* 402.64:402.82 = 10.8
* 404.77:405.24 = 11.2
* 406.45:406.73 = 10.1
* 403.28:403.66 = 9.79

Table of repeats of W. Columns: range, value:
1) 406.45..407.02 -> 9.48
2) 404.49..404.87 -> 7.29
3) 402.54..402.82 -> 10.5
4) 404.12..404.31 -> 11.6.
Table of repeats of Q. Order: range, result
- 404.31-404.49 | 10.4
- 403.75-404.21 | 11.4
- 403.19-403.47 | 9.8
